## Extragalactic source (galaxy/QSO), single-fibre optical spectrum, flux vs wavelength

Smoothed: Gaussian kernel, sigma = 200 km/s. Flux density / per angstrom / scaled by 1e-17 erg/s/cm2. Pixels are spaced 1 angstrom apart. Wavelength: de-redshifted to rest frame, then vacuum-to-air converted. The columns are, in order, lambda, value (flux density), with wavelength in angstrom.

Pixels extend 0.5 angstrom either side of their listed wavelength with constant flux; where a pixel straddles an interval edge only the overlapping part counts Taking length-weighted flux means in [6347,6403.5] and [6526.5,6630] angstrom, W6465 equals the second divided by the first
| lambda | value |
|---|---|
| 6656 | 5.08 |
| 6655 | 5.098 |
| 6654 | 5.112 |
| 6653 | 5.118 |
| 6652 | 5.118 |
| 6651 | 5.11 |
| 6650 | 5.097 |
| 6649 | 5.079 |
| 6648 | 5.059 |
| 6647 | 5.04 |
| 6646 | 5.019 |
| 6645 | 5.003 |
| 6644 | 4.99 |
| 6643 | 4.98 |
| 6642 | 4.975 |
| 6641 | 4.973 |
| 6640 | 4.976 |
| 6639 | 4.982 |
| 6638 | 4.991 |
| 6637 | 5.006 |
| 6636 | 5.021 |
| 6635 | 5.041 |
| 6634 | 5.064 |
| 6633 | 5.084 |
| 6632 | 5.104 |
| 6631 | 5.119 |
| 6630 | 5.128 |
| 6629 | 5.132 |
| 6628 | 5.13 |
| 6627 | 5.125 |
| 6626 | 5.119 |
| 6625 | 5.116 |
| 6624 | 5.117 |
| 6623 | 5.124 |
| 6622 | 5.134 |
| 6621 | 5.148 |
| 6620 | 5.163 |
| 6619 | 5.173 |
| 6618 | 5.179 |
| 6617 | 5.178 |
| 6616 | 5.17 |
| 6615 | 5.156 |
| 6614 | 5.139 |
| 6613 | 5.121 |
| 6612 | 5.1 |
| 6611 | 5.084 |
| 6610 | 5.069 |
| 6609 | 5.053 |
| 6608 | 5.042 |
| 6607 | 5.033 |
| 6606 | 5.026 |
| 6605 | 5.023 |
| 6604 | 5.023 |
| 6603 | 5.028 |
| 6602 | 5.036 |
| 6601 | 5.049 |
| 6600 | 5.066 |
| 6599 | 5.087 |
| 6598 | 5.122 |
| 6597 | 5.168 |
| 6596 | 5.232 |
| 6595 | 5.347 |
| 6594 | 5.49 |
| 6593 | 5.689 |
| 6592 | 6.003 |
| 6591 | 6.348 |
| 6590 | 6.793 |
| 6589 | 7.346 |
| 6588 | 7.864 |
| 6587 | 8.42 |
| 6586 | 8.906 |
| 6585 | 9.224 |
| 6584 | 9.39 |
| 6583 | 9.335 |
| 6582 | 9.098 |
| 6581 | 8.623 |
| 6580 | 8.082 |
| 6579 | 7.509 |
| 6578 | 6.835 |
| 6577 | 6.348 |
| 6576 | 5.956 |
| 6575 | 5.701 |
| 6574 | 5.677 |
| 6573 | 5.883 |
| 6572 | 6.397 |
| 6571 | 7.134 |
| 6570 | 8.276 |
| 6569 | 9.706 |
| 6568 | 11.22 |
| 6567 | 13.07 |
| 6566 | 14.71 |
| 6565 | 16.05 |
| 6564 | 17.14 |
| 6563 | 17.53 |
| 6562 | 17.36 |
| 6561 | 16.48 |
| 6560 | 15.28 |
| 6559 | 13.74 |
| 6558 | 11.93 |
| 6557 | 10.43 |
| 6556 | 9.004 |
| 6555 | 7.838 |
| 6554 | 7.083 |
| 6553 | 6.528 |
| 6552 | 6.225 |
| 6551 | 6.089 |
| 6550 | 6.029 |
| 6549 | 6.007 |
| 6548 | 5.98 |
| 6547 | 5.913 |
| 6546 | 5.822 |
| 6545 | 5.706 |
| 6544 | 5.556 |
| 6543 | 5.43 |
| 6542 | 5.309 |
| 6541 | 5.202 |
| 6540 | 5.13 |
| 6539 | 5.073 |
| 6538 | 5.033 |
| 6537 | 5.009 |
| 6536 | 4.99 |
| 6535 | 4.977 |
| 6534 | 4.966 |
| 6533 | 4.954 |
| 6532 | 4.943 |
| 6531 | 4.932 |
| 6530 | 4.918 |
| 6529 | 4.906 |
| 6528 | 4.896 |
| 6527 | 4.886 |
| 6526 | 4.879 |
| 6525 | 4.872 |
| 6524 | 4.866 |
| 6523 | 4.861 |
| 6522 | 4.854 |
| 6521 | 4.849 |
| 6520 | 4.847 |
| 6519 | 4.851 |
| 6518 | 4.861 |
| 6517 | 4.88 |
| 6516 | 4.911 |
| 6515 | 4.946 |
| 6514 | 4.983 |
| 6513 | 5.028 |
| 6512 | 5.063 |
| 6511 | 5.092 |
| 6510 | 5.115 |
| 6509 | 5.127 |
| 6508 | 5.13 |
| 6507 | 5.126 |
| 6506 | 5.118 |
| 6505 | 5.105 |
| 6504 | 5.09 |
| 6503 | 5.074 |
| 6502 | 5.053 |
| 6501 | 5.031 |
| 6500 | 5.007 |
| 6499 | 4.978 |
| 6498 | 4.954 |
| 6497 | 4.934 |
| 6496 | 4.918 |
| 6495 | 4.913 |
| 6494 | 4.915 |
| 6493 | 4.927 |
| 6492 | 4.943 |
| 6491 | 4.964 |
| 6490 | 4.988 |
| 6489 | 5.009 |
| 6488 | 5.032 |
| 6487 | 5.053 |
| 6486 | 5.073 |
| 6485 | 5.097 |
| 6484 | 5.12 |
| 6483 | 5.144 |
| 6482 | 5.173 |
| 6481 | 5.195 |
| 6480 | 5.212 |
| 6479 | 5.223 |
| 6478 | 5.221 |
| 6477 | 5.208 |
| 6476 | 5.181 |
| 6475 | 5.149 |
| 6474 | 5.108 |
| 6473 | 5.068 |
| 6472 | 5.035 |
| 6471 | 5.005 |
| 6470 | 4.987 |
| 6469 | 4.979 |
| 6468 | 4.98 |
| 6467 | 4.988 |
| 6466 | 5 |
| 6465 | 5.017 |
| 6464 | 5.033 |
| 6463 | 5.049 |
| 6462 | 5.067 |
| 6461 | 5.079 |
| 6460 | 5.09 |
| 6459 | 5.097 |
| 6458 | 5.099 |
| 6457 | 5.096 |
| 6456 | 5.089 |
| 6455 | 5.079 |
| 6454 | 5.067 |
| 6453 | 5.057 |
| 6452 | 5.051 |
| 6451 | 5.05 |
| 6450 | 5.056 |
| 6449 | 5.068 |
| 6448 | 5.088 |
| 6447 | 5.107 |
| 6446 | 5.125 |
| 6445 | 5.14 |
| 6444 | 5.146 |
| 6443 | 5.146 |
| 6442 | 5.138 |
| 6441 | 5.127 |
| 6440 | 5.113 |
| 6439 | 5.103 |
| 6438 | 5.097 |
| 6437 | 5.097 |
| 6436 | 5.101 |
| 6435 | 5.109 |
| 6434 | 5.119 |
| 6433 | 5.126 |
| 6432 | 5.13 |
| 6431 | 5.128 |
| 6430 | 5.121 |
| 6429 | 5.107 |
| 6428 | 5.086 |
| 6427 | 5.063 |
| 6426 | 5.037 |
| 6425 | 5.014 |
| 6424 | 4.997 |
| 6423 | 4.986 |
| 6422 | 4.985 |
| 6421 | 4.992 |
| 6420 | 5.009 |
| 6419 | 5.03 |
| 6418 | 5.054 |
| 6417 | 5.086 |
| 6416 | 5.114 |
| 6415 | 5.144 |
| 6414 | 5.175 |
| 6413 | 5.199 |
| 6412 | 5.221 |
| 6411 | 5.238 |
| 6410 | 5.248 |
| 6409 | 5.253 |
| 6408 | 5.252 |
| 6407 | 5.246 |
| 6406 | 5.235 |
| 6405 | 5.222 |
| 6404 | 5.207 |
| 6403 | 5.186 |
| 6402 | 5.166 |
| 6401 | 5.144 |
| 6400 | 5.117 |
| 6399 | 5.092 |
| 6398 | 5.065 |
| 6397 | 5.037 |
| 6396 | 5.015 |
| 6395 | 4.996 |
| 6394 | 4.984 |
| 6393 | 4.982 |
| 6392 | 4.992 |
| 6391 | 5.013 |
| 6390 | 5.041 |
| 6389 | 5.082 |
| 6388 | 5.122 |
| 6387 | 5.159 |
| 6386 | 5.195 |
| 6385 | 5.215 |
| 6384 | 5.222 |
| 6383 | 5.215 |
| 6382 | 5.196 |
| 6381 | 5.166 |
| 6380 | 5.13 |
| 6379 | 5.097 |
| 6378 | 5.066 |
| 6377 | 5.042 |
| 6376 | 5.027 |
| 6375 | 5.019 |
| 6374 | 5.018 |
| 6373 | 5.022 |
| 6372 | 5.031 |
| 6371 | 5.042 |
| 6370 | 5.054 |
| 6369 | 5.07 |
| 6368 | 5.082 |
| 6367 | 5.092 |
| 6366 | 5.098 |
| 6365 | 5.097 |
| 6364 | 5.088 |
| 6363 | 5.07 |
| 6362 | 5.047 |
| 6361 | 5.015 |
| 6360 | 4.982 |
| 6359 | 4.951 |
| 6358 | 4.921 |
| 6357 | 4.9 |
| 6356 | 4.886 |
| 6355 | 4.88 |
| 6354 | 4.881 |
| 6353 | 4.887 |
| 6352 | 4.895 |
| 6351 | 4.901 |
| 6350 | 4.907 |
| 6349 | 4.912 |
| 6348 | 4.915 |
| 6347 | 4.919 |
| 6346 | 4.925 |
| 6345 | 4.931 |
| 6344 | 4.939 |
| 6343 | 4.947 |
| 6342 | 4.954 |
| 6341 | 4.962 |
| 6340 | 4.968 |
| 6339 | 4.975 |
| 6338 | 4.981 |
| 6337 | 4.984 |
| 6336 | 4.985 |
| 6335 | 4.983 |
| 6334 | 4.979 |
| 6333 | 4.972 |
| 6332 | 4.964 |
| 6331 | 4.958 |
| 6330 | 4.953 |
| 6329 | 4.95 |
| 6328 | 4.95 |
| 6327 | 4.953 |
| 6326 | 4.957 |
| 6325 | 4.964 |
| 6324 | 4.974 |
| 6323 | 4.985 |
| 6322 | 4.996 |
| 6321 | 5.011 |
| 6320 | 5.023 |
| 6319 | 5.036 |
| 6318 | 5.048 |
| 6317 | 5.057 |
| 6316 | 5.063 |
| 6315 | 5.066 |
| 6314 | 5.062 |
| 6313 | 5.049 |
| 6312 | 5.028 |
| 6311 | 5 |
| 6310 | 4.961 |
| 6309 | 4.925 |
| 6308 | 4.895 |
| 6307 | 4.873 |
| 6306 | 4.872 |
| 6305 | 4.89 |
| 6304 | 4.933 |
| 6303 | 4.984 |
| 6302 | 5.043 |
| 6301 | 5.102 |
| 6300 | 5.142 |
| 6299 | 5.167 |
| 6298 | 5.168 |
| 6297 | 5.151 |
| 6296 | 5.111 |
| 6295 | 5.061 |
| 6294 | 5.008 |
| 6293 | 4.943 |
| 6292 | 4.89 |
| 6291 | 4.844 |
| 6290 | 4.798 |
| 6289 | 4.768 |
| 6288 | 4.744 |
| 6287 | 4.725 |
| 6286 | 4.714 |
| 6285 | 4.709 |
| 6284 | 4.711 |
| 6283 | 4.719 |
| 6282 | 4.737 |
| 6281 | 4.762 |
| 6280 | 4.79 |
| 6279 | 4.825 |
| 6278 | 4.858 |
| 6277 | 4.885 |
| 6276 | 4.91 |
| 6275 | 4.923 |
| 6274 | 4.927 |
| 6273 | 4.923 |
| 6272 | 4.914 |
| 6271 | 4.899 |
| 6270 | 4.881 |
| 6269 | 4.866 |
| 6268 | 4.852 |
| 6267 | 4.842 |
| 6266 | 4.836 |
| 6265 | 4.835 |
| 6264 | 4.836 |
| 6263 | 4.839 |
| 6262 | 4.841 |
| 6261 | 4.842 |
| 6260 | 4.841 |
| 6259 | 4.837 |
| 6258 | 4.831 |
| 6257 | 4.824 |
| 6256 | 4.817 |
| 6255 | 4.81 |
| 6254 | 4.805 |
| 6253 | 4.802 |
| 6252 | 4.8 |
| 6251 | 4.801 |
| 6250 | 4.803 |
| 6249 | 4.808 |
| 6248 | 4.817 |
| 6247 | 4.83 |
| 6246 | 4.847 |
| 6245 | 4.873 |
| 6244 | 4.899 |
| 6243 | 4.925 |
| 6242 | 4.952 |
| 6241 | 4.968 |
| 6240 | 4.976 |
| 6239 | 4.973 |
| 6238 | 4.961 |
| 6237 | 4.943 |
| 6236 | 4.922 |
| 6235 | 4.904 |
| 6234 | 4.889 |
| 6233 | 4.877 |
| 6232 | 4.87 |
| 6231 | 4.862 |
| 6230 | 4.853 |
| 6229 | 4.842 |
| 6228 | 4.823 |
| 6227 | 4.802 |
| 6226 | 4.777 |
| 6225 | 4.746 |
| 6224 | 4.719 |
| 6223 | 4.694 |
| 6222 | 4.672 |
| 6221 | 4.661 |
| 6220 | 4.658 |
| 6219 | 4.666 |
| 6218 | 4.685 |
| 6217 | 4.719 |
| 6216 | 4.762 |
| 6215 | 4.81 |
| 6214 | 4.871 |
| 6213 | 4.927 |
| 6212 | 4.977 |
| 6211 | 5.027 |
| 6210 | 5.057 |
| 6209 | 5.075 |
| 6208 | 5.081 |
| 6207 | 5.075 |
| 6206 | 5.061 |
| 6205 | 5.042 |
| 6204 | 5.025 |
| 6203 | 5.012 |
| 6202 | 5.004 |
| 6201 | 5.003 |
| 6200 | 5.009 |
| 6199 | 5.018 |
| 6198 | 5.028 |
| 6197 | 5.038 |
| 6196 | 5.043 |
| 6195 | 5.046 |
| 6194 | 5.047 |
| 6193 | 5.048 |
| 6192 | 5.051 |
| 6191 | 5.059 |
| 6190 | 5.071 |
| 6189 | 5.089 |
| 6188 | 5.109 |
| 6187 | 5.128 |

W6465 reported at 1.38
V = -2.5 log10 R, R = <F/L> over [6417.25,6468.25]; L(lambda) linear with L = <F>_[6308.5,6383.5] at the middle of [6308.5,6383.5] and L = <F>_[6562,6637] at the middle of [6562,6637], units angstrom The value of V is 0.12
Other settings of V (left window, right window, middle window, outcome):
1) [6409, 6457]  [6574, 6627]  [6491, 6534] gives 0.12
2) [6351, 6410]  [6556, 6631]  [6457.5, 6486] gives 0.19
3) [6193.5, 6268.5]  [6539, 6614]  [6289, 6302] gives 0.08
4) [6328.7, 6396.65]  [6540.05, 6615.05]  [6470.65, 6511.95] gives 0.28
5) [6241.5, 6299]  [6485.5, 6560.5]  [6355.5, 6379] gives 0.03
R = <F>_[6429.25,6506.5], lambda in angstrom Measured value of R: 5.07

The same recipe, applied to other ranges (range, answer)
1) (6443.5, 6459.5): 5.09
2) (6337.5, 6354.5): 4.93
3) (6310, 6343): 4.99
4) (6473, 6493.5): 5.1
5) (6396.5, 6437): 5.12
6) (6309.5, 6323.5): 5.03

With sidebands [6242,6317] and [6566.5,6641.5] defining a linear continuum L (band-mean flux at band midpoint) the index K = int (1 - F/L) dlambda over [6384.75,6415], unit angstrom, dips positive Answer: 1.1 angstrom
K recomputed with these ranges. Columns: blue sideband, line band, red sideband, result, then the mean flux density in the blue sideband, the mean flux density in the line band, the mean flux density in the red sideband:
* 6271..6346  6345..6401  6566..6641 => 1.9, 4.94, 5.03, 6.14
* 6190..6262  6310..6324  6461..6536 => -0.3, 4.89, 5.03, 5.01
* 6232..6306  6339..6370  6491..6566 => 2.6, 4.88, 4.97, 6.52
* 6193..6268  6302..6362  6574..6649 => 1.7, 4.88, 4.96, 5.72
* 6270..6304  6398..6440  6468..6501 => -1.0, 4.9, 5.12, 5.05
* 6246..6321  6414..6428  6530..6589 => 3.2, 4.9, 5.05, 8.22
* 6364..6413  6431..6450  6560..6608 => 2.6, 5.12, 5.11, 8.17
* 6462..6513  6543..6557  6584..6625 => -3.0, 5.06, 6.55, 5.68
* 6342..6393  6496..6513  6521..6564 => 4.1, 5.02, 5.06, 7.15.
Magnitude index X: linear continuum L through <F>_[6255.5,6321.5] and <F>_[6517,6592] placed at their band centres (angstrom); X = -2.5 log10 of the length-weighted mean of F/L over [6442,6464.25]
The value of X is 0.28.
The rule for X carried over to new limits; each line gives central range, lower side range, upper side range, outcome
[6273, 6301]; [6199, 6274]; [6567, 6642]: 0.030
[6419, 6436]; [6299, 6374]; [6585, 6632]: 0.021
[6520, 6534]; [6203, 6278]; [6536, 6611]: 0.428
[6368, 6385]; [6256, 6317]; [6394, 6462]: -0.013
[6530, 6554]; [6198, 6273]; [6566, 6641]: 0.084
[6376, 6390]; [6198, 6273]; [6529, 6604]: 0.187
